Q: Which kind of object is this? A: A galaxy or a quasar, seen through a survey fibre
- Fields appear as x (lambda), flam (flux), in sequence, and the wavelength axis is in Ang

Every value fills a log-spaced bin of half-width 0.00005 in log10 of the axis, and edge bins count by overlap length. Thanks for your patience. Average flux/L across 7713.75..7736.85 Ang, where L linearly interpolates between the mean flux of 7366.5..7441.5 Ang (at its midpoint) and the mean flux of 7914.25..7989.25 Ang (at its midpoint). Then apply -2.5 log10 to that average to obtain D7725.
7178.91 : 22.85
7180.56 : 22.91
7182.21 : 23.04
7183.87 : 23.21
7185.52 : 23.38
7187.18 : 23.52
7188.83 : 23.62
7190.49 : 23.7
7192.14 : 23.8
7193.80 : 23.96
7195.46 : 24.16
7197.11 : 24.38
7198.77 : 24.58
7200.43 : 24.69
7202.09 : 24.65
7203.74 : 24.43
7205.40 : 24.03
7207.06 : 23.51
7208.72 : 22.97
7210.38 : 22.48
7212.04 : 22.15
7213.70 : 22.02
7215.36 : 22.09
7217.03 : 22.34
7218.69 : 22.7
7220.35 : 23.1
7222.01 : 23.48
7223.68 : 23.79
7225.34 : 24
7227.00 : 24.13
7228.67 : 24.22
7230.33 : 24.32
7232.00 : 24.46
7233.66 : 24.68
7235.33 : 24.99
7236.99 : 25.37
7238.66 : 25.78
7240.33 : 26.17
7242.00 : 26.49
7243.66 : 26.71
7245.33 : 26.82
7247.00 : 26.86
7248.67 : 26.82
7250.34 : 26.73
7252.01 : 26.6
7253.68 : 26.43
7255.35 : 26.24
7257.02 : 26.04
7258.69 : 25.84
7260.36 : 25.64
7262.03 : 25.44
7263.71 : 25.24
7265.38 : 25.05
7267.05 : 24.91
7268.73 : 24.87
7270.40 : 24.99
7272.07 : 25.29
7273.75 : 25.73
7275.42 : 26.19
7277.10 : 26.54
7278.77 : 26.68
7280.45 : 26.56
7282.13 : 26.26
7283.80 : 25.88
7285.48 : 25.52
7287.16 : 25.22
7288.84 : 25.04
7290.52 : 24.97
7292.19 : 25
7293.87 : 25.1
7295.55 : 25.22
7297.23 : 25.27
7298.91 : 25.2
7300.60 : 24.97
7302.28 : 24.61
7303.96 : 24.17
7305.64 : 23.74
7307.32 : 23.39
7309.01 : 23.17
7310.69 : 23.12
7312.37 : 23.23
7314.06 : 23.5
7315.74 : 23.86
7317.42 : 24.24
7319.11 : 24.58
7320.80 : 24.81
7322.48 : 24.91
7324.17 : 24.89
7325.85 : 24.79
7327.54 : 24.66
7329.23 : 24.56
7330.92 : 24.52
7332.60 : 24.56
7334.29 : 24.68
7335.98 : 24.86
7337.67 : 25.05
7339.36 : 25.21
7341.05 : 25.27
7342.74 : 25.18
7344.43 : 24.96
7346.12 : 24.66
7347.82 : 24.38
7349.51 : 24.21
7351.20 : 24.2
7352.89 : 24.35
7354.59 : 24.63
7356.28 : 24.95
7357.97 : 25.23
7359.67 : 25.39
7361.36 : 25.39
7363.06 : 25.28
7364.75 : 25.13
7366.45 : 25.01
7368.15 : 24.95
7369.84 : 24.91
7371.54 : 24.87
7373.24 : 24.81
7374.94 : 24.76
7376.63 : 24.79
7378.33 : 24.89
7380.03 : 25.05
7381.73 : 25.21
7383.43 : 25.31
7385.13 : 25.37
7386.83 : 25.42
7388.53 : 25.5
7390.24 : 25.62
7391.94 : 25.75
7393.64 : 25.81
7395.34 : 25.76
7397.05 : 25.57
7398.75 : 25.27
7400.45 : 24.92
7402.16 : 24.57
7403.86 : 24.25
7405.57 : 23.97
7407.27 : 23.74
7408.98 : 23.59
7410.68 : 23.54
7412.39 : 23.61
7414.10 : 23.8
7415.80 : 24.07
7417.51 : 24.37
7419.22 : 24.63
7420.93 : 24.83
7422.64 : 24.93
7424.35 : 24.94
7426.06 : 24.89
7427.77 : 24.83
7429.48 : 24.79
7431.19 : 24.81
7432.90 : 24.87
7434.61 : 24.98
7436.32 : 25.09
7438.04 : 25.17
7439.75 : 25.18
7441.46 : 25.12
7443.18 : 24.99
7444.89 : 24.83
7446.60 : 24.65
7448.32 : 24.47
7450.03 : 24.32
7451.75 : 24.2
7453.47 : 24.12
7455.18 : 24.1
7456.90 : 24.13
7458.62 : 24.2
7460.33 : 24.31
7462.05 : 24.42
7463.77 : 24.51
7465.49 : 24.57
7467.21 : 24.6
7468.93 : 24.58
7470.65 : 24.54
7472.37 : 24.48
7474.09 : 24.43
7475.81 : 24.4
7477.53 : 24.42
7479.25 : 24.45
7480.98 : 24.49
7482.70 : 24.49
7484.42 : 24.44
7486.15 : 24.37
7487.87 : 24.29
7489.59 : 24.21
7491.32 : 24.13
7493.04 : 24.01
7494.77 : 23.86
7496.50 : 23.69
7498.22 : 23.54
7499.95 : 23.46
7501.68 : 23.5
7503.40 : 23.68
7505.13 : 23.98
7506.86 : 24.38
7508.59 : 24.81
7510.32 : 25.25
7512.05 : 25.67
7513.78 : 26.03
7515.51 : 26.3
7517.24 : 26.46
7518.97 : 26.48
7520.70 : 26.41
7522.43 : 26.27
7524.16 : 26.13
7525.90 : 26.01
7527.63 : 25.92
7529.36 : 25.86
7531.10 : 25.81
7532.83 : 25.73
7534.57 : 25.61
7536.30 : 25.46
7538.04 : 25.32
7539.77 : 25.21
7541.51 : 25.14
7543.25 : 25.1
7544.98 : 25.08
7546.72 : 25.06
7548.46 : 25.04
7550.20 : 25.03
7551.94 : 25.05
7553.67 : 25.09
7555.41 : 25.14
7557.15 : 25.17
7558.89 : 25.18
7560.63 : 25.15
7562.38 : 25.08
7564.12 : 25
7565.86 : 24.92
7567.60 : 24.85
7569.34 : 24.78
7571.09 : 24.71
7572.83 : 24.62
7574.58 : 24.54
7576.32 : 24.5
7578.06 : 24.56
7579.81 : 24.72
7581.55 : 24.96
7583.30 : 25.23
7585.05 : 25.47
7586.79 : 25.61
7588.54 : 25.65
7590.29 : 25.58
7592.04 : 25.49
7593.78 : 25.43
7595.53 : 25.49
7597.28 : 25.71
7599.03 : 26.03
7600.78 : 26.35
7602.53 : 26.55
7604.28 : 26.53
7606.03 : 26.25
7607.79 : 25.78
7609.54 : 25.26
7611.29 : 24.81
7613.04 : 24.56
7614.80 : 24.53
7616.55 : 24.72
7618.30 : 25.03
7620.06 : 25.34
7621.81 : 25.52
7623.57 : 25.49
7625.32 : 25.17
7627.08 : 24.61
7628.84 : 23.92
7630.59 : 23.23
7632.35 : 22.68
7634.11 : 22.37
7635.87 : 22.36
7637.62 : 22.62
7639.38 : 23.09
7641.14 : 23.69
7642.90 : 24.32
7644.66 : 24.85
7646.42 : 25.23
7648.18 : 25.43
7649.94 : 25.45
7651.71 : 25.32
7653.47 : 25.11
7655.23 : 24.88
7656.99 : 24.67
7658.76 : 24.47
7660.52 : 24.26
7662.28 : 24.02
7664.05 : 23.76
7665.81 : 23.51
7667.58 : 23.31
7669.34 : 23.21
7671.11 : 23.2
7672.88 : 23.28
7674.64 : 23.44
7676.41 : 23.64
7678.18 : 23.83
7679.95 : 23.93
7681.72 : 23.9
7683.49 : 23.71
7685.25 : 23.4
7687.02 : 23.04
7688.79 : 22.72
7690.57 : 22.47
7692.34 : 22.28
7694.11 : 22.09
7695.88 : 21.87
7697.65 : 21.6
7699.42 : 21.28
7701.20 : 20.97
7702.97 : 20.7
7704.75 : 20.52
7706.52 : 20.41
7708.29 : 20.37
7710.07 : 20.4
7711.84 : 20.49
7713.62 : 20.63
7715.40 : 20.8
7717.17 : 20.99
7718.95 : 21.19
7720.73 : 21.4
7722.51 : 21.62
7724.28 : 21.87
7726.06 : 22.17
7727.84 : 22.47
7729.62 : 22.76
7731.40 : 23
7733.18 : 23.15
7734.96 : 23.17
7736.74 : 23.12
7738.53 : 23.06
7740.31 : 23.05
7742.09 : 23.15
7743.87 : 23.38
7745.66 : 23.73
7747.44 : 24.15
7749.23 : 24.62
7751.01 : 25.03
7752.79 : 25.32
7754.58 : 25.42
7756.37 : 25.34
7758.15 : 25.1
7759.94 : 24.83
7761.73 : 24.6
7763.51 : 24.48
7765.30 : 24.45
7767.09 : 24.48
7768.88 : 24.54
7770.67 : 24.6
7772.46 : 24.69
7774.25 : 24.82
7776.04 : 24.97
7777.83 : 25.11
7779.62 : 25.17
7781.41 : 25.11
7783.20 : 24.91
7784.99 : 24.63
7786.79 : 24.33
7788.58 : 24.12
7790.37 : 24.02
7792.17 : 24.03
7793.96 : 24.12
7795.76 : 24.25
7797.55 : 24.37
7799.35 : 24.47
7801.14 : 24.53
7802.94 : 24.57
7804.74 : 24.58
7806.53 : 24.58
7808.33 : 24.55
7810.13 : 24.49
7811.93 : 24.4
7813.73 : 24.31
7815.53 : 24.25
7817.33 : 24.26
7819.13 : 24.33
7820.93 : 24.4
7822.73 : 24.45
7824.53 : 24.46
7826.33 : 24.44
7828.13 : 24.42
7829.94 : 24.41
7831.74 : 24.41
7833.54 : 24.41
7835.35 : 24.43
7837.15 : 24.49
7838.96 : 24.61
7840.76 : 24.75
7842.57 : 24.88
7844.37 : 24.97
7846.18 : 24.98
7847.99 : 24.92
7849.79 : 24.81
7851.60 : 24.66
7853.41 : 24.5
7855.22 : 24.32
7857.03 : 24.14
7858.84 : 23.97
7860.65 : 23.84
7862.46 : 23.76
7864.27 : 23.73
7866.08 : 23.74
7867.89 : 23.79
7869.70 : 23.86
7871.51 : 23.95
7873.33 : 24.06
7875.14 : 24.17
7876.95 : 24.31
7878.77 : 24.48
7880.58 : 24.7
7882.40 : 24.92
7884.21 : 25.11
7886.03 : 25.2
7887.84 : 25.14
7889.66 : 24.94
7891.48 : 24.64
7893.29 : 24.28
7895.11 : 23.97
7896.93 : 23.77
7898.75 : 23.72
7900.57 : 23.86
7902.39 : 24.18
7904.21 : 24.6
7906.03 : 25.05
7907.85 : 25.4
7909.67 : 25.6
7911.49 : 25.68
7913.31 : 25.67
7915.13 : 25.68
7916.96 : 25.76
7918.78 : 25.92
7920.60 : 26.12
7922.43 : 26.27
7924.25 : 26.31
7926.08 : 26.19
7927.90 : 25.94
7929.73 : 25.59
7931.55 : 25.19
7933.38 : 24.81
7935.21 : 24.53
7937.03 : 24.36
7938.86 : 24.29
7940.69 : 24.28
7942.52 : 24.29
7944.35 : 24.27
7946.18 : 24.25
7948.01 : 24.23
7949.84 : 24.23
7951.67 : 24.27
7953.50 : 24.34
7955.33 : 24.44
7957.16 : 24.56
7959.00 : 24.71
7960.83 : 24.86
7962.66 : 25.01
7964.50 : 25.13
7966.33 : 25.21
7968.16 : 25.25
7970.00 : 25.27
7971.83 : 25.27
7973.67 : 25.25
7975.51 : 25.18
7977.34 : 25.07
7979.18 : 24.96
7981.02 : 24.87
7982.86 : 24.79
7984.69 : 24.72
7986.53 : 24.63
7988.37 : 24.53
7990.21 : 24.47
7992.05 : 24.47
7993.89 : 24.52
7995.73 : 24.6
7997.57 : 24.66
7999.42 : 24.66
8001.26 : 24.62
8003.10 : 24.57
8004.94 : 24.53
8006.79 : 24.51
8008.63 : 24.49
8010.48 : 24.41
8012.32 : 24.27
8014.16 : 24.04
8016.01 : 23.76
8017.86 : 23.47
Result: 0.13 mag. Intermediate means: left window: 24.8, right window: 25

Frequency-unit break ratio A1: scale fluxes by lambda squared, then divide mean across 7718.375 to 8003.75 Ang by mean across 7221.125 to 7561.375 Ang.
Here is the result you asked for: 1.11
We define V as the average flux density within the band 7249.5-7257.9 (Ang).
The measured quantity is 26.4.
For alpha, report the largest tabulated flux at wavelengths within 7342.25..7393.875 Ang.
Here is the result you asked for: 25.81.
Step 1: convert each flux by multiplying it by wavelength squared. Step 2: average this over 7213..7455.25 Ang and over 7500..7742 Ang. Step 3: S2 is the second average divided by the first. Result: 1.0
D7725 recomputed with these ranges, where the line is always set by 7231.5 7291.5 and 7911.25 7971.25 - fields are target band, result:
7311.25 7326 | 0.06 mag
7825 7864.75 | 0.03 mag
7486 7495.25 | 0.06 mag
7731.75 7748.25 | 0.09 mag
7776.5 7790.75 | 0.02 mag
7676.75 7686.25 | 0.07 mag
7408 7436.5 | 0.05 mag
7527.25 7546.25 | 0.00 mag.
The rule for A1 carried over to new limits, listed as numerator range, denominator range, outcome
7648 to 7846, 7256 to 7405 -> 1.06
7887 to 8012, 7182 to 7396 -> 1.19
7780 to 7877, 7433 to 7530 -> 1.08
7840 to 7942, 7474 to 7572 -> 1.09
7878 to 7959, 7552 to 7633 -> 1.08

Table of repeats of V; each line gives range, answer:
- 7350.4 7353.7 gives 24.3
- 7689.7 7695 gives 22.3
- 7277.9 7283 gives 26.5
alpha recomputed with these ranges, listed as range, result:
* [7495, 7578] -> 26.48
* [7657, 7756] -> 25.42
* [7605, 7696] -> 26.25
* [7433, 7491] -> 25.18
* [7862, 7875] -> 24.06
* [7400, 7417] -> 24.92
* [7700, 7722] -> 21.4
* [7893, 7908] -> 25.4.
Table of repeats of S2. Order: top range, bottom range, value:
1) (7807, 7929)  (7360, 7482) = 1.12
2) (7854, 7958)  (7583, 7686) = 1.08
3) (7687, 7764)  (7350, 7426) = 1.00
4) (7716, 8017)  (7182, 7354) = 1.16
